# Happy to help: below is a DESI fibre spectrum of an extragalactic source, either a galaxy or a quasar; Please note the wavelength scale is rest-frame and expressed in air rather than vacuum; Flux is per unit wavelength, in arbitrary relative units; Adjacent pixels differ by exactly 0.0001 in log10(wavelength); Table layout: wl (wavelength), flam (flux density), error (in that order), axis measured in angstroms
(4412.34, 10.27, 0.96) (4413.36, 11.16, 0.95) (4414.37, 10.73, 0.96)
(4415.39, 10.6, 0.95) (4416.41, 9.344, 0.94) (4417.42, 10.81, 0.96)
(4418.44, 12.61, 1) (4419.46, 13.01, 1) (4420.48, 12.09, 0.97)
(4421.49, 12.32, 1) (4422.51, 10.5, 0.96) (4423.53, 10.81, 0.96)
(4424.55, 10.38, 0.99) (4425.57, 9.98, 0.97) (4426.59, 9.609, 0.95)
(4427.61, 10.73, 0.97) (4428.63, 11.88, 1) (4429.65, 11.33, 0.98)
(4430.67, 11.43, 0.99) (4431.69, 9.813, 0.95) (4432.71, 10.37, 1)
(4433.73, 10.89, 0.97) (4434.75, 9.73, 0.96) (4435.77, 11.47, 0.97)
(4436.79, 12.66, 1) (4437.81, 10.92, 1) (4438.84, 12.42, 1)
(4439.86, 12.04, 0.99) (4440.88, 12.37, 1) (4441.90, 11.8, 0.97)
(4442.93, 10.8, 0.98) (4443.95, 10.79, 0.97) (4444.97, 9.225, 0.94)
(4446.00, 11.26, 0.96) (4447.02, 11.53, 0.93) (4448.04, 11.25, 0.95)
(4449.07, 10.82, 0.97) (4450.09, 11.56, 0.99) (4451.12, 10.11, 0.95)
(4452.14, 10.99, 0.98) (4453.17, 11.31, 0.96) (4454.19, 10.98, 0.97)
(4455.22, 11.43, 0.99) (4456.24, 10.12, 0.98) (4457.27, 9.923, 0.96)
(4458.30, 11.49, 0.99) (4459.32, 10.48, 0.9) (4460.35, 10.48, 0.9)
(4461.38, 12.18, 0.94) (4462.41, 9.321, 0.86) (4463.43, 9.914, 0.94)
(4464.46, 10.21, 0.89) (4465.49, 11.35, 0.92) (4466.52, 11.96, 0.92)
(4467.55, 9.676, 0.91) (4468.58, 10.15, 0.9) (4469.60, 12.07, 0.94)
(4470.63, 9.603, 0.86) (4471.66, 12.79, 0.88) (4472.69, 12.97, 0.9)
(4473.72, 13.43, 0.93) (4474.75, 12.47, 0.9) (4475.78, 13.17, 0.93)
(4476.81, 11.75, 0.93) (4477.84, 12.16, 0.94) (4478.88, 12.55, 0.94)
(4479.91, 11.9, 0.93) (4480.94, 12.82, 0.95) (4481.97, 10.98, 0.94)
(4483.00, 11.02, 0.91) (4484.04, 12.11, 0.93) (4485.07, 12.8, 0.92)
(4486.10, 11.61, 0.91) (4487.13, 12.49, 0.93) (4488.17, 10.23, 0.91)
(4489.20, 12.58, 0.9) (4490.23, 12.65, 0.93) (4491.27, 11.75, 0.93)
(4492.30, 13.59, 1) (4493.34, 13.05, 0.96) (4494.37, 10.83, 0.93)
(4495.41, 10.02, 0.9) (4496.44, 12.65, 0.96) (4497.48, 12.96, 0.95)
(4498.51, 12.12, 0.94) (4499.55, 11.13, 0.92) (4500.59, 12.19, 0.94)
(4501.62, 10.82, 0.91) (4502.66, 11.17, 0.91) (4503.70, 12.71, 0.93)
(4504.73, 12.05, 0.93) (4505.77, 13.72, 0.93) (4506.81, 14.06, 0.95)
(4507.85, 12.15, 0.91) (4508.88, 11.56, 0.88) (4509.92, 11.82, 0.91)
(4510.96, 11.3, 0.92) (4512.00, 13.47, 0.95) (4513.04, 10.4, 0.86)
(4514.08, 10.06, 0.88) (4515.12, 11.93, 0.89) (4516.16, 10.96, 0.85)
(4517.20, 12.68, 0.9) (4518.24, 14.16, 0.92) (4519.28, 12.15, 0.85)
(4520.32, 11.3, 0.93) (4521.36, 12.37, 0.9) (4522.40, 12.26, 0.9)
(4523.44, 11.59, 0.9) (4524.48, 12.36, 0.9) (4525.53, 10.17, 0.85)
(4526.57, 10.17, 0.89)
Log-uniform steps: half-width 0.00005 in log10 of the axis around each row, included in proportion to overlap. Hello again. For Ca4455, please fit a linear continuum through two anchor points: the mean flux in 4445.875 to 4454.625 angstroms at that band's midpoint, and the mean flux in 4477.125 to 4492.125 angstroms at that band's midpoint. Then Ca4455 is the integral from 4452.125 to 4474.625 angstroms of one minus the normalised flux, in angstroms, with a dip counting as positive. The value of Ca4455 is 0.8 angstroms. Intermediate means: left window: 11.1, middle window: 11.1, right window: 12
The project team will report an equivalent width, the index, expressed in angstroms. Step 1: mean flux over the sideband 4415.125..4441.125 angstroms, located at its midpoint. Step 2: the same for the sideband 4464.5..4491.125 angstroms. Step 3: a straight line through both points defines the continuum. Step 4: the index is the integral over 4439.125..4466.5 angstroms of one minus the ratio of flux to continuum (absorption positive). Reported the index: 1.3 angstroms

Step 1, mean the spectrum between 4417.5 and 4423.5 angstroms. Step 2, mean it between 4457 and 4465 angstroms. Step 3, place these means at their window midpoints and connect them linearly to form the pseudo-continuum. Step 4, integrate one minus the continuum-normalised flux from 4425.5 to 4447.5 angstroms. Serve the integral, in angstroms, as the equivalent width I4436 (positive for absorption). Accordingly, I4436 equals 0.54 angstroms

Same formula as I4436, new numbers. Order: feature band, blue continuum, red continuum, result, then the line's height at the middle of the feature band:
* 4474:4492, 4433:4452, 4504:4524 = -0.6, 11.7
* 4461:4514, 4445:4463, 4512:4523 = -2.0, 11.4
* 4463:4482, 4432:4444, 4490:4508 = 0.2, 11.8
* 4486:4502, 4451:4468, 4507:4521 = -0.7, 11.5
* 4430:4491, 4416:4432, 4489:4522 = 0.9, 11.5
